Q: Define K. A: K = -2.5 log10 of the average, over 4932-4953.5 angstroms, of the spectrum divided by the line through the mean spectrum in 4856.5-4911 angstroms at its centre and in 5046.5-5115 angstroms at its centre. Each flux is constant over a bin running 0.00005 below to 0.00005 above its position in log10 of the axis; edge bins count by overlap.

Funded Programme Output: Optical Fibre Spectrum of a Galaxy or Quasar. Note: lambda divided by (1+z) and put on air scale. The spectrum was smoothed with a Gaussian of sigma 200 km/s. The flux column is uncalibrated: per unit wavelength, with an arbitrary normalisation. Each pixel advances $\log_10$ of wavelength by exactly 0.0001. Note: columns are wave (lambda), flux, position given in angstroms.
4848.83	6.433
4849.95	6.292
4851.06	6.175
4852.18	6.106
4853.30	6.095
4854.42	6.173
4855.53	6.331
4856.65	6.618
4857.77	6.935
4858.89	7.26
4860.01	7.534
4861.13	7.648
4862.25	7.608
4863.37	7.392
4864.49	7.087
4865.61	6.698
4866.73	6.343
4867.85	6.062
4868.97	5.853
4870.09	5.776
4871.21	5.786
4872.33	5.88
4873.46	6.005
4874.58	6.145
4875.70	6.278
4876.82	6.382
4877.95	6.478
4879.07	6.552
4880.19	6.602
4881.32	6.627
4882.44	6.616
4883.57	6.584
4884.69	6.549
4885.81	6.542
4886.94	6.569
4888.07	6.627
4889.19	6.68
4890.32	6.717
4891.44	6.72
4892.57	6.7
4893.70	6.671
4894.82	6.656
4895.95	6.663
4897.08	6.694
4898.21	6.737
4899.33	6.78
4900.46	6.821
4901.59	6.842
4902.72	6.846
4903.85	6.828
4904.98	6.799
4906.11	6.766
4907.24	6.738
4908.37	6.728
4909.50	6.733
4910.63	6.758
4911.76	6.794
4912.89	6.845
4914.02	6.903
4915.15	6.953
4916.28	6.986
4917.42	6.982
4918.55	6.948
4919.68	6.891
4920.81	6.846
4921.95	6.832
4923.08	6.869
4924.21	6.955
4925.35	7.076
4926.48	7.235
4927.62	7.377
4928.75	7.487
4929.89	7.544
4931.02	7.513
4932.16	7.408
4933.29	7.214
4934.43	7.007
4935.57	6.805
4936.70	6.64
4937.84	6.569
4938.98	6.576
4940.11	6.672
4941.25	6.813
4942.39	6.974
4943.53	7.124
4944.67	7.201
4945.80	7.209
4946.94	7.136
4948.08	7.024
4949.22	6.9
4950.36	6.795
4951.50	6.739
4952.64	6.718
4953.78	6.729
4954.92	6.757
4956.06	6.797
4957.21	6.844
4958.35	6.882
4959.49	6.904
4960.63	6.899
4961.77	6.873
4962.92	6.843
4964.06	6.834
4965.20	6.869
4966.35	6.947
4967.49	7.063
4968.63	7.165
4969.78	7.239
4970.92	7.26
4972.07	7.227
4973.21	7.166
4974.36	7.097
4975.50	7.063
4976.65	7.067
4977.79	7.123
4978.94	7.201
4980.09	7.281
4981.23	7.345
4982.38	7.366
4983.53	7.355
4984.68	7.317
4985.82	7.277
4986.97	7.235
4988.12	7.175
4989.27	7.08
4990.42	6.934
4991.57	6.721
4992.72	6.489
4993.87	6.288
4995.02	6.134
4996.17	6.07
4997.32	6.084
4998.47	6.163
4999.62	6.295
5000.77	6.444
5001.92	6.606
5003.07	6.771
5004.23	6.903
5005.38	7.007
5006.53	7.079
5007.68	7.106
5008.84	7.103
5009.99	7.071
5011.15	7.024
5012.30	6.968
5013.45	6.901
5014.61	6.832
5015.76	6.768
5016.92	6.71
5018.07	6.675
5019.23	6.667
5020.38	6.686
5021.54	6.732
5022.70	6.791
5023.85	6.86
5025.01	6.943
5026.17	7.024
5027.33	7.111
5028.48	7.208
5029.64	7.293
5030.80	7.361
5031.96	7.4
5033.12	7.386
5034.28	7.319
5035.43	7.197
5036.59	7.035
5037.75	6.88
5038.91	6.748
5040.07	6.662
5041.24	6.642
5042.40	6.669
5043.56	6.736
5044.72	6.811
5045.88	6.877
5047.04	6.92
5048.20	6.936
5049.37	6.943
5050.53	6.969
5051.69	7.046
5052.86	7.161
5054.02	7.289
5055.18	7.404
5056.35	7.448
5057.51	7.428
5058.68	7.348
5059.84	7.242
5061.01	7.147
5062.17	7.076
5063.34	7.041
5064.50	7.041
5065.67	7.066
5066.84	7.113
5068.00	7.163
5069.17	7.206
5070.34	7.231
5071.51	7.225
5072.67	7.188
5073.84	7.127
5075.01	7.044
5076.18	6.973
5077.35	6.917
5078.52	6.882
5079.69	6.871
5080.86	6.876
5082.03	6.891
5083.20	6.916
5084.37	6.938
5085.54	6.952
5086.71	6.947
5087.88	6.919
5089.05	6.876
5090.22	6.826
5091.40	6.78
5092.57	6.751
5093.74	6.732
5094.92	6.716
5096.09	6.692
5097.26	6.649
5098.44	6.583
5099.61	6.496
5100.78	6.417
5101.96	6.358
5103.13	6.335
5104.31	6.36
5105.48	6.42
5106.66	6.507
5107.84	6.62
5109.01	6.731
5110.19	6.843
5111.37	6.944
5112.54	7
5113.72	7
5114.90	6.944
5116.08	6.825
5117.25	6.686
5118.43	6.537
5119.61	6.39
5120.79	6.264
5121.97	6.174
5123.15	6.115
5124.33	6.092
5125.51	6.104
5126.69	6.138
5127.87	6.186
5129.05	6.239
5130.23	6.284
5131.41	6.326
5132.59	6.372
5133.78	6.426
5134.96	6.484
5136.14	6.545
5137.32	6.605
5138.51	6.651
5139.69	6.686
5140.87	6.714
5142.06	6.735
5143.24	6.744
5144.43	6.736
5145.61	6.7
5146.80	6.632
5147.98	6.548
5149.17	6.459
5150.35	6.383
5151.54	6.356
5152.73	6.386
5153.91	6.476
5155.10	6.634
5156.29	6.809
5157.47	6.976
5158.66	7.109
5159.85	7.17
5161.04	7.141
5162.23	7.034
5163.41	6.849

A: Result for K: -0.029 mag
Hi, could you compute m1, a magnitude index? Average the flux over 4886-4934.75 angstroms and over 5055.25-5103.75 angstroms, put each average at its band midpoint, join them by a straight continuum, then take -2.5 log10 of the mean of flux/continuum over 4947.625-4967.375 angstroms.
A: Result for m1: 0.01 mag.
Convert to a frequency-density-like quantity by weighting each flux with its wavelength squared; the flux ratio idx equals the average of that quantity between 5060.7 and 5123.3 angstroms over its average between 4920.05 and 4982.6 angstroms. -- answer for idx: 1.03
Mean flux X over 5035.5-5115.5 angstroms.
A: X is 6.91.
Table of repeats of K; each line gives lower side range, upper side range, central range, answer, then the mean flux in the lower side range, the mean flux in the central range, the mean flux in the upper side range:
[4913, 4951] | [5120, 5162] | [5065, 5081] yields -0.06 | 7.01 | 7.06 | 6.53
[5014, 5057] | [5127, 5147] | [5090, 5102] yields 0.01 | 6.98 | 6.64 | 6.53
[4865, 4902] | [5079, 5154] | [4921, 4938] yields -0.10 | 6.47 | 7.11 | 6.59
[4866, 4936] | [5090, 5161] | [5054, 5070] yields -0.09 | 6.72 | 7.21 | 6.58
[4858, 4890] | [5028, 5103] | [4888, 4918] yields -0.02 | 6.58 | 6.78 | 6.98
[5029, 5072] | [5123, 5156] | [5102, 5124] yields 0.01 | 7.09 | 6.58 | 6.46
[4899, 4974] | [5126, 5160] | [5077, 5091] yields -0.04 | 6.95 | 6.9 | 6.56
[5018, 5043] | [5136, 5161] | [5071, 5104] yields 0.00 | 6.97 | 6.81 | 6.68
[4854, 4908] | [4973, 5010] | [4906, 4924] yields -0.02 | 6.63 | 6.86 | 6.89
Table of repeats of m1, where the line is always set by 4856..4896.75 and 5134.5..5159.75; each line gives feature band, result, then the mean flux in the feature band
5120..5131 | 0.08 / 6.18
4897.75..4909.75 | -0.03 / 6.79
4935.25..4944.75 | -0.03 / 6.8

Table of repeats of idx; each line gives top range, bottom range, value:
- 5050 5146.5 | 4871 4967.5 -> 1.07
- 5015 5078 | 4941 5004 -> 1.05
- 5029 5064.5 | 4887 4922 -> 1.10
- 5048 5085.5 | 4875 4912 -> 1.14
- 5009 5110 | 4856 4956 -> 1.08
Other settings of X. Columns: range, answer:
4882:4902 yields 6.67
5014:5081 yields 7.02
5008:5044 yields 6.95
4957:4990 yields 7.11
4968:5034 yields 6.94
